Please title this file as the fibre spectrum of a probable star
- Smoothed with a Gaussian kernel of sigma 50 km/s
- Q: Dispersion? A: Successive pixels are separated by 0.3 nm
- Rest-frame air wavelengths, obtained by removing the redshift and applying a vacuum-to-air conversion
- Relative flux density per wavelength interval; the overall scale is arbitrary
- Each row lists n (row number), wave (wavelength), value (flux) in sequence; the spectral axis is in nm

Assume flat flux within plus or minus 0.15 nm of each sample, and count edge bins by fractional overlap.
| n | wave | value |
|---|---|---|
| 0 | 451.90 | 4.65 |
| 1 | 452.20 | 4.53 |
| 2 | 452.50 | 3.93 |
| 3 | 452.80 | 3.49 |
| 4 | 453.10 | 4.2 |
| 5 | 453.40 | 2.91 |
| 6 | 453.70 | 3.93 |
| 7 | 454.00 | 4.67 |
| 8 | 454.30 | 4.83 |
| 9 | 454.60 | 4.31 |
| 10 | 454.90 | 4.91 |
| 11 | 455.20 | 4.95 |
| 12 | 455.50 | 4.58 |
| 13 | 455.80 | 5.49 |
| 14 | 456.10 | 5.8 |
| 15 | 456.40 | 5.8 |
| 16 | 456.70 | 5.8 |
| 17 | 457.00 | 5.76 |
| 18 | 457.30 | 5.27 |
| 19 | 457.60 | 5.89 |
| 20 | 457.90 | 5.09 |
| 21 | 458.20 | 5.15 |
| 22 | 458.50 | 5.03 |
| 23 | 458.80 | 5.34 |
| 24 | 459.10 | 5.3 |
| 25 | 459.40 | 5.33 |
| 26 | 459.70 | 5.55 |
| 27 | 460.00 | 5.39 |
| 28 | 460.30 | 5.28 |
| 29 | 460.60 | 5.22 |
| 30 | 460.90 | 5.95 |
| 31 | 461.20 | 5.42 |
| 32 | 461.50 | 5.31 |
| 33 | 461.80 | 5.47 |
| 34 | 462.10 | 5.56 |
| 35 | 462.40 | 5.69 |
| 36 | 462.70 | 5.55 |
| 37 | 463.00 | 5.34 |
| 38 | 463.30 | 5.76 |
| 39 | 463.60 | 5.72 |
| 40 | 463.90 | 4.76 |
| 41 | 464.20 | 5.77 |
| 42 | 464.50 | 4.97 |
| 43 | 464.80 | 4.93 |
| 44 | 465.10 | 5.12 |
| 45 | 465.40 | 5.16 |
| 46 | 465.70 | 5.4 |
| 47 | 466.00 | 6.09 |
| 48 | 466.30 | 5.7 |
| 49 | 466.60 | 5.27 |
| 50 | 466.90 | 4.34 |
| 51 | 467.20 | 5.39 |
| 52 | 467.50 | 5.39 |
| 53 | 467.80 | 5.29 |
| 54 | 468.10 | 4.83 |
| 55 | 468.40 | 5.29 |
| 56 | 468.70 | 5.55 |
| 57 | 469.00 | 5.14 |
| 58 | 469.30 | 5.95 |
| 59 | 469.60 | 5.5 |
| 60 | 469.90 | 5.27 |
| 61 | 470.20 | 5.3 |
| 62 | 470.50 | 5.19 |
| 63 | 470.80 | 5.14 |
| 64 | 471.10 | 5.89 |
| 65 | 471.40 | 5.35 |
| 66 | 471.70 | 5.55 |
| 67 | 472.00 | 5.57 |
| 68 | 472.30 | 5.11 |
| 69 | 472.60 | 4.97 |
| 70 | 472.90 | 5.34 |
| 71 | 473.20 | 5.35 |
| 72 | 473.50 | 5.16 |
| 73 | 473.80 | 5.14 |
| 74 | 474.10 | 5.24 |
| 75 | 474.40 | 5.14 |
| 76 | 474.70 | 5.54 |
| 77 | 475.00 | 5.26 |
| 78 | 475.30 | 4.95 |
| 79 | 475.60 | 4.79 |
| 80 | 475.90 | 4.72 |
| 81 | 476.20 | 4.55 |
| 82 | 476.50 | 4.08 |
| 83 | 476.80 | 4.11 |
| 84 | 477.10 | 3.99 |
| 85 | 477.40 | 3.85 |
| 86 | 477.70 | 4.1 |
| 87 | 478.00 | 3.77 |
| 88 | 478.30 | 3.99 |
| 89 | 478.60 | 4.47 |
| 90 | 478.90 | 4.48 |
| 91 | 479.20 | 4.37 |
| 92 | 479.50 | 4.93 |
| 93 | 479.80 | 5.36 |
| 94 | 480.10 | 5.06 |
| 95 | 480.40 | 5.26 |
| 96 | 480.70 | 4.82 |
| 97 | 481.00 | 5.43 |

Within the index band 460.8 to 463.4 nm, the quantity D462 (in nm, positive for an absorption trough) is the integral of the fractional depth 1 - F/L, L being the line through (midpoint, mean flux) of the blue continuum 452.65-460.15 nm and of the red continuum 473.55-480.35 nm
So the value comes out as -0.35 nm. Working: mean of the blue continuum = 4.99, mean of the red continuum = 4.65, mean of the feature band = 5.55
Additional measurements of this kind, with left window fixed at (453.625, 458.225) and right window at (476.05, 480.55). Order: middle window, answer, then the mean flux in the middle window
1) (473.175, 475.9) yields -0.36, 5.14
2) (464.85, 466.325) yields -0.18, 5.44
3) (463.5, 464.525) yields -0.09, 5.33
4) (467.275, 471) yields -0.48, 5.33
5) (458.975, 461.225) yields -0.18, 5.43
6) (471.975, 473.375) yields -0.19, 5.24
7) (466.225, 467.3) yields -0.07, 5.13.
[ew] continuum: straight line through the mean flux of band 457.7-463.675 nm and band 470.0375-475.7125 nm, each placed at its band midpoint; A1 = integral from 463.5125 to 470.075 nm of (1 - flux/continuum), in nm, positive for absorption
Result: 0.05 nm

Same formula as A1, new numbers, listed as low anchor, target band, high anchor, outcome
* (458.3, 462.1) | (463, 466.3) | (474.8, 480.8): -0.13 nm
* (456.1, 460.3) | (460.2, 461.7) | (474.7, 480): -0.04 nm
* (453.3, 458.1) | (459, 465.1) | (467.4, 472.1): -0.26 nm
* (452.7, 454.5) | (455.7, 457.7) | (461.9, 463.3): -0.50 nm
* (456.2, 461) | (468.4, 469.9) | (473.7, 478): -0.16 nm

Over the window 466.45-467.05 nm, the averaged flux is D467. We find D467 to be 4.8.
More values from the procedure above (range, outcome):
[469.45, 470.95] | 5.28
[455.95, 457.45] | 5.69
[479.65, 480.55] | 5.23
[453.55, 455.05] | 4.53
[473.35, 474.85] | 5.24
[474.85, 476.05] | 4.93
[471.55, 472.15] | 5.56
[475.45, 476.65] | 4.54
